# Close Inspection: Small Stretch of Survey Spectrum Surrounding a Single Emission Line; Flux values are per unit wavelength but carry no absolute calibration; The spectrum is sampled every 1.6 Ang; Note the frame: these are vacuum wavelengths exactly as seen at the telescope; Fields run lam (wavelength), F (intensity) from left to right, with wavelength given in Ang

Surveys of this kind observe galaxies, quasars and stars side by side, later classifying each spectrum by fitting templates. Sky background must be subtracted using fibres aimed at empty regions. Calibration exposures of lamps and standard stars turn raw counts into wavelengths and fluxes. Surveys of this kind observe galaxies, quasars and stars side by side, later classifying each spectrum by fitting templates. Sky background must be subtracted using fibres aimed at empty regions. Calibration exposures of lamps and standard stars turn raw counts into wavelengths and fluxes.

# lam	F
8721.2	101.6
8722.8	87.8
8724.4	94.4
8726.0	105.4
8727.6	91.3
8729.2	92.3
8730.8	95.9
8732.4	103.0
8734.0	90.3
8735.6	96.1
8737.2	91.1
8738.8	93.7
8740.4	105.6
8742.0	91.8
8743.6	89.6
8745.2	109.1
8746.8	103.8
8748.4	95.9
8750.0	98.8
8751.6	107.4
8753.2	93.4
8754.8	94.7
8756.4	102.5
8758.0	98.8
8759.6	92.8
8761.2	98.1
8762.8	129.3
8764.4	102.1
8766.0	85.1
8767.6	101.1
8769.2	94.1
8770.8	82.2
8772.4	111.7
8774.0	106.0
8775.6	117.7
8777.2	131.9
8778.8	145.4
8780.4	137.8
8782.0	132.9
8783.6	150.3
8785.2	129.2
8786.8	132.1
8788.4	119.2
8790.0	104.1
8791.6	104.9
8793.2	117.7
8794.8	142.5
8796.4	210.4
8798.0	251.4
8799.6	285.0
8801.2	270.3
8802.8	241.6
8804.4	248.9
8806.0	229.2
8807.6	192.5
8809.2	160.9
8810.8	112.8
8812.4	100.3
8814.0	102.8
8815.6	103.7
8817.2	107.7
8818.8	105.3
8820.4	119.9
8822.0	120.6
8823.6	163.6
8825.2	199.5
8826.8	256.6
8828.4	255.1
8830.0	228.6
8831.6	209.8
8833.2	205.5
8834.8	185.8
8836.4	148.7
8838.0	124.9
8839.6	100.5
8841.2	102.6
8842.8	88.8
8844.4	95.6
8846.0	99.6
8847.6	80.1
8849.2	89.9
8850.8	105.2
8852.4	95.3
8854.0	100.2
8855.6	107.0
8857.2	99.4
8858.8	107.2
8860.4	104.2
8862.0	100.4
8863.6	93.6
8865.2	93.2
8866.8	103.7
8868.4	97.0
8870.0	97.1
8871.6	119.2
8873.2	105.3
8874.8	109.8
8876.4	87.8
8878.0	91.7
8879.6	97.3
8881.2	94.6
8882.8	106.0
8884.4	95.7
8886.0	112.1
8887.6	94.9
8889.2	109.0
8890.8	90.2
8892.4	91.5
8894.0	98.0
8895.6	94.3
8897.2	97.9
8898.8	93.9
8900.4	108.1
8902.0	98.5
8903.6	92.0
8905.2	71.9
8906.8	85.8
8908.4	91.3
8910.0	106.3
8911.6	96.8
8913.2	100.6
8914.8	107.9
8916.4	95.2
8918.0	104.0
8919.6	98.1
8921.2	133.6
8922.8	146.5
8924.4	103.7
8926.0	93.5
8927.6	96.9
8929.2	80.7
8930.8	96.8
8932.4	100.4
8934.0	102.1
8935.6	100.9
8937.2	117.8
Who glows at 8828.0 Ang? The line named [N II]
